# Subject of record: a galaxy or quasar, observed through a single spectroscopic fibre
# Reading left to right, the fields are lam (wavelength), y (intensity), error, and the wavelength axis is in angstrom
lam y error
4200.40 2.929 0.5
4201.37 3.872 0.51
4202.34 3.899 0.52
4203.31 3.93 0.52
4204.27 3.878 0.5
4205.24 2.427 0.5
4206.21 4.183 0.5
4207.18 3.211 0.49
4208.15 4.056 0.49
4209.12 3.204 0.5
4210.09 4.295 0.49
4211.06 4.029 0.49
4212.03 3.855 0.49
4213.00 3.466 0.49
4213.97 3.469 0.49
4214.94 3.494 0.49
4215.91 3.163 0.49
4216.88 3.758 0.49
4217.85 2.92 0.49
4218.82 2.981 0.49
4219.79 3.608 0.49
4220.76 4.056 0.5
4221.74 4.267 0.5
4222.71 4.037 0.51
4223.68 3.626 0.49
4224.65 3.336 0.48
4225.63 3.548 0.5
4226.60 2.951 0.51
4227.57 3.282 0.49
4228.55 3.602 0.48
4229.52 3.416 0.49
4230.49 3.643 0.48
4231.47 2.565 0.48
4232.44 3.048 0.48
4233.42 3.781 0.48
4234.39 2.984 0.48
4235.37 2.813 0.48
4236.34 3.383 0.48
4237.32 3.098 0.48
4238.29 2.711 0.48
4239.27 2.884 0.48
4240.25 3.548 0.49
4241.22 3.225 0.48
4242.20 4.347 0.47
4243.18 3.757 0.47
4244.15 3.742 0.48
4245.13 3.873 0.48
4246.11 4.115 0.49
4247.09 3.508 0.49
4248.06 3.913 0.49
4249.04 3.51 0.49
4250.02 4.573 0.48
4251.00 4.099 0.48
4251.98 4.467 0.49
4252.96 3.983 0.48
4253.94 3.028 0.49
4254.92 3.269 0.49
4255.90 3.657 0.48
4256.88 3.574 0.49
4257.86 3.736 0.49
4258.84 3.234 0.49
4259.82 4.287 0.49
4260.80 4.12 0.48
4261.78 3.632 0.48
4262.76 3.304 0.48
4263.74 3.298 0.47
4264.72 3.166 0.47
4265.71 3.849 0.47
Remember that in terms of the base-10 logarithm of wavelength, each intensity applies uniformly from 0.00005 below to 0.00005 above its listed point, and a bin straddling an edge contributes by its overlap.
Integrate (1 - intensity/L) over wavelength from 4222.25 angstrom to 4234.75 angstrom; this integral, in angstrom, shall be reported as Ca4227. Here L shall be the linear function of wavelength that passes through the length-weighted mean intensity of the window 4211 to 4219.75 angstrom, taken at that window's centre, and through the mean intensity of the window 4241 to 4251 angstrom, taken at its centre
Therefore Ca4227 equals 0.88 angstrom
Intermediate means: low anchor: 3.44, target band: 3.37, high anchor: 3.88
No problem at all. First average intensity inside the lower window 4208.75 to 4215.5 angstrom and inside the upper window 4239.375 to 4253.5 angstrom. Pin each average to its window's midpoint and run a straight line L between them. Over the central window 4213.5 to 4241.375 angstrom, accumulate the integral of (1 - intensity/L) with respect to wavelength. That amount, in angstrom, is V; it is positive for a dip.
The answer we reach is 3.1 angstrom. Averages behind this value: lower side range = 3.69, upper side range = 3.87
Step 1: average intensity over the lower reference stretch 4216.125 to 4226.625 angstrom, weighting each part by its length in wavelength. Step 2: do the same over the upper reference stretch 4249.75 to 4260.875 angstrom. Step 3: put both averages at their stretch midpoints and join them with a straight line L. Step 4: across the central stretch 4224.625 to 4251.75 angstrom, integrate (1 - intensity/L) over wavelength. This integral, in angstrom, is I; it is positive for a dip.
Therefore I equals 1.52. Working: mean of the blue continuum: 3.57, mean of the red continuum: 3.81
